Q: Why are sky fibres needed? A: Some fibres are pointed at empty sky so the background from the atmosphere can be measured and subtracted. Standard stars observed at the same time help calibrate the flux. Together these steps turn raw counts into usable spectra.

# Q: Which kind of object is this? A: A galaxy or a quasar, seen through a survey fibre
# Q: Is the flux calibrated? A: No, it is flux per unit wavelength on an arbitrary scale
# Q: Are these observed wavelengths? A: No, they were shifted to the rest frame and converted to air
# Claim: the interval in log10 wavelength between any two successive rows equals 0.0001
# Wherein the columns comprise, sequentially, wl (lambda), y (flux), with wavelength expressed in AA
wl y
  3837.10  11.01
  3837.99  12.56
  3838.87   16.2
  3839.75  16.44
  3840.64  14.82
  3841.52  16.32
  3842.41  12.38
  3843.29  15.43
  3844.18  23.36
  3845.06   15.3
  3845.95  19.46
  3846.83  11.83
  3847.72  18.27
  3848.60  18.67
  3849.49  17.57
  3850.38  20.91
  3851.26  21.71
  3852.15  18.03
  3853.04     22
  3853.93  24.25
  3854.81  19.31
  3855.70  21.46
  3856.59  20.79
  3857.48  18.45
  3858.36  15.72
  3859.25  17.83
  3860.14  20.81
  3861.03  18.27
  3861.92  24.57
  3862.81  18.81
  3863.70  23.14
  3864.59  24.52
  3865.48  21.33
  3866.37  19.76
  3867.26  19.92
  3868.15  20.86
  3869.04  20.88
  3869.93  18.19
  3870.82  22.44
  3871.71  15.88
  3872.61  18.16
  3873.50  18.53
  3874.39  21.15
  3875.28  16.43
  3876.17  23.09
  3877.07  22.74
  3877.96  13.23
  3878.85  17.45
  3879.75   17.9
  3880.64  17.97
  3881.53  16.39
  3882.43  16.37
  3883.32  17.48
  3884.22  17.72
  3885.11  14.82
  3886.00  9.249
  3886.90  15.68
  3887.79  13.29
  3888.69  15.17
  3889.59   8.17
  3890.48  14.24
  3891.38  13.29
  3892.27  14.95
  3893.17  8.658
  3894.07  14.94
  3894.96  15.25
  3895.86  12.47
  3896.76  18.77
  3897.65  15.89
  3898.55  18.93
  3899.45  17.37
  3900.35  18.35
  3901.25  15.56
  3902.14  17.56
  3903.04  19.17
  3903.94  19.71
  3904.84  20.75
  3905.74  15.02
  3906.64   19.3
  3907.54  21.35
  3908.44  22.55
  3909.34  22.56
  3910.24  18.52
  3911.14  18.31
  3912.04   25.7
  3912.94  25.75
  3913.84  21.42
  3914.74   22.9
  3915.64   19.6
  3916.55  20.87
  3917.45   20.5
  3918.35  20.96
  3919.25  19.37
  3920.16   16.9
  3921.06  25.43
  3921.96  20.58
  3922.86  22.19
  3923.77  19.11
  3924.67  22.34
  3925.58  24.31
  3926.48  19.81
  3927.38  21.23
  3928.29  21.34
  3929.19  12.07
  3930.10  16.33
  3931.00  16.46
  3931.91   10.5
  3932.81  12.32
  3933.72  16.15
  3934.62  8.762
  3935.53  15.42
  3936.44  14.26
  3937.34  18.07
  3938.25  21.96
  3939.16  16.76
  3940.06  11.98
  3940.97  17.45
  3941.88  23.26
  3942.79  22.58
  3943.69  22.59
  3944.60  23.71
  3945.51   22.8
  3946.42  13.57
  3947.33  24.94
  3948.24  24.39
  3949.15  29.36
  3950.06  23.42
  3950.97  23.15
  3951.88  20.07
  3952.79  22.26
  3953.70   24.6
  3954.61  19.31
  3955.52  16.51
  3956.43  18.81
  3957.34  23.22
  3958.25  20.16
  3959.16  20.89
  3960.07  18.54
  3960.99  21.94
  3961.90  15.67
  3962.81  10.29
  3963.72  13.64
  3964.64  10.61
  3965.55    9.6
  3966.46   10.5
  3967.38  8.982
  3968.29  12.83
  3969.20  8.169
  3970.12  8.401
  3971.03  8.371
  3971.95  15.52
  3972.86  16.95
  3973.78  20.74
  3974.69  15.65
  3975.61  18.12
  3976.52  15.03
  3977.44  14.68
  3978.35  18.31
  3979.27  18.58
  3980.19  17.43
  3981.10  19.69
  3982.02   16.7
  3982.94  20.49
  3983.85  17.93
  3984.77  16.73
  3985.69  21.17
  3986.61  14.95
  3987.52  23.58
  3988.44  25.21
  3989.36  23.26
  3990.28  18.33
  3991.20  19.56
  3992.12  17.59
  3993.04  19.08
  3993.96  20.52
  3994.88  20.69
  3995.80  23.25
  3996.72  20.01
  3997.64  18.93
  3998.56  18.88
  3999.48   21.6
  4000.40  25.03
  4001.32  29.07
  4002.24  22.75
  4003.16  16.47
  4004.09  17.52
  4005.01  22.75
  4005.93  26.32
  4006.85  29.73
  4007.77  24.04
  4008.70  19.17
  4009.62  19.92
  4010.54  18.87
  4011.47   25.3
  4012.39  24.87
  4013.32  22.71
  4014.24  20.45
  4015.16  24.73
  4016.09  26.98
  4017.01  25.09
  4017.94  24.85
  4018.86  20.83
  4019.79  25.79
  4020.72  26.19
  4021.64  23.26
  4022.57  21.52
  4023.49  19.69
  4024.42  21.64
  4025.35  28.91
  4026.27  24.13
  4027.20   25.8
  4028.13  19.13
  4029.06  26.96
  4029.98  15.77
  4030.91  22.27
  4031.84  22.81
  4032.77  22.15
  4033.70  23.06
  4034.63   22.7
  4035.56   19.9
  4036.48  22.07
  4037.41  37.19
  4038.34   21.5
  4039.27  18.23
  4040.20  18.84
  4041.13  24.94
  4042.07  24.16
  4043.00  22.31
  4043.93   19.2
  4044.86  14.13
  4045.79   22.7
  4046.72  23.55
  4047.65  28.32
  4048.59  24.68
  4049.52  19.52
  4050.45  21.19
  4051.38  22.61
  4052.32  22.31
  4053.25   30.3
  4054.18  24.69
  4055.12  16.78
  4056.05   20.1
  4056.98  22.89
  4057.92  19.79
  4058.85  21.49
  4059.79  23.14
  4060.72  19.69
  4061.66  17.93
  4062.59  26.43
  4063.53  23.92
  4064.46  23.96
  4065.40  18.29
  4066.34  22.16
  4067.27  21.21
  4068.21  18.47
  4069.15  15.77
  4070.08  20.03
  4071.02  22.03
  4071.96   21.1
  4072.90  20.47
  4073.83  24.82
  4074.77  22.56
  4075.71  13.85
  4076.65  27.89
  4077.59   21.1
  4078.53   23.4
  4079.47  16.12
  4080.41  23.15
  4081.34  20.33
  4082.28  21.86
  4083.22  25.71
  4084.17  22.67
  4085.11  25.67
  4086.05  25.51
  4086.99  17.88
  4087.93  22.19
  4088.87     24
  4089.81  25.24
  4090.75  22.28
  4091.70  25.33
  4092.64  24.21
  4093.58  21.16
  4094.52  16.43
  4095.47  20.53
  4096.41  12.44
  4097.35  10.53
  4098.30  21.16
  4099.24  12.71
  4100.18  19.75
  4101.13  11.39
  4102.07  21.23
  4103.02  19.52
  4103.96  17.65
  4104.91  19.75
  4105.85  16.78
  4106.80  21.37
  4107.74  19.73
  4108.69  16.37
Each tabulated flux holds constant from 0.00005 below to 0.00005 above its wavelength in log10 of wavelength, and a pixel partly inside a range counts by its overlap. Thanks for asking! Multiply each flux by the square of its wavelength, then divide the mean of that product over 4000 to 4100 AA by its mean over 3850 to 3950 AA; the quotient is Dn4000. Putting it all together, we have 1.3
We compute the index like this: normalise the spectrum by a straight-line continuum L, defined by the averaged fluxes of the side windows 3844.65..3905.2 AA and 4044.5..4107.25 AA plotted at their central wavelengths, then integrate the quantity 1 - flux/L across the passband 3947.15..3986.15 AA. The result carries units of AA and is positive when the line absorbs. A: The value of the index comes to 3.8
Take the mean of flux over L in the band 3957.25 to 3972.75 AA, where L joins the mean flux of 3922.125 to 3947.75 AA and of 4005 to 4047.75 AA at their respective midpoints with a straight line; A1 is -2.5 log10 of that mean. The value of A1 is 0.39 mag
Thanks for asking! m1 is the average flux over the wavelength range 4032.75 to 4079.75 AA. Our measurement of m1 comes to 21.9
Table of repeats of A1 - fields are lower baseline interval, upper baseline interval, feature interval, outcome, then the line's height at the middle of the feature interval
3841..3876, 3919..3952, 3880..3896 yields 0.33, 19.3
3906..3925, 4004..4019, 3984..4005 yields 0.12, 23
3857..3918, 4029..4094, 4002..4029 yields -0.10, 21.1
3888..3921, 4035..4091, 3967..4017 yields 0.04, 20.3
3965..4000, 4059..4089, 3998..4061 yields -0.17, 19.5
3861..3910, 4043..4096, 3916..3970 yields 0.04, 19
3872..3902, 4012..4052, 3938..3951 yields -0.14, 18.8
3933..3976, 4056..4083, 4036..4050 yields -0.12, 20.4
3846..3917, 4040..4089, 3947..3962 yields -0.10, 19.8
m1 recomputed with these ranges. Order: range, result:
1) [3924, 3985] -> 17.6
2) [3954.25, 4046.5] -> 20.1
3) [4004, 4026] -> 23.5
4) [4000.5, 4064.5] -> 22.8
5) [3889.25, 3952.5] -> 18.8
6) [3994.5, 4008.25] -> 22.5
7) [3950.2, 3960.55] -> 20.8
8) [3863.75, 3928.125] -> 18.6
